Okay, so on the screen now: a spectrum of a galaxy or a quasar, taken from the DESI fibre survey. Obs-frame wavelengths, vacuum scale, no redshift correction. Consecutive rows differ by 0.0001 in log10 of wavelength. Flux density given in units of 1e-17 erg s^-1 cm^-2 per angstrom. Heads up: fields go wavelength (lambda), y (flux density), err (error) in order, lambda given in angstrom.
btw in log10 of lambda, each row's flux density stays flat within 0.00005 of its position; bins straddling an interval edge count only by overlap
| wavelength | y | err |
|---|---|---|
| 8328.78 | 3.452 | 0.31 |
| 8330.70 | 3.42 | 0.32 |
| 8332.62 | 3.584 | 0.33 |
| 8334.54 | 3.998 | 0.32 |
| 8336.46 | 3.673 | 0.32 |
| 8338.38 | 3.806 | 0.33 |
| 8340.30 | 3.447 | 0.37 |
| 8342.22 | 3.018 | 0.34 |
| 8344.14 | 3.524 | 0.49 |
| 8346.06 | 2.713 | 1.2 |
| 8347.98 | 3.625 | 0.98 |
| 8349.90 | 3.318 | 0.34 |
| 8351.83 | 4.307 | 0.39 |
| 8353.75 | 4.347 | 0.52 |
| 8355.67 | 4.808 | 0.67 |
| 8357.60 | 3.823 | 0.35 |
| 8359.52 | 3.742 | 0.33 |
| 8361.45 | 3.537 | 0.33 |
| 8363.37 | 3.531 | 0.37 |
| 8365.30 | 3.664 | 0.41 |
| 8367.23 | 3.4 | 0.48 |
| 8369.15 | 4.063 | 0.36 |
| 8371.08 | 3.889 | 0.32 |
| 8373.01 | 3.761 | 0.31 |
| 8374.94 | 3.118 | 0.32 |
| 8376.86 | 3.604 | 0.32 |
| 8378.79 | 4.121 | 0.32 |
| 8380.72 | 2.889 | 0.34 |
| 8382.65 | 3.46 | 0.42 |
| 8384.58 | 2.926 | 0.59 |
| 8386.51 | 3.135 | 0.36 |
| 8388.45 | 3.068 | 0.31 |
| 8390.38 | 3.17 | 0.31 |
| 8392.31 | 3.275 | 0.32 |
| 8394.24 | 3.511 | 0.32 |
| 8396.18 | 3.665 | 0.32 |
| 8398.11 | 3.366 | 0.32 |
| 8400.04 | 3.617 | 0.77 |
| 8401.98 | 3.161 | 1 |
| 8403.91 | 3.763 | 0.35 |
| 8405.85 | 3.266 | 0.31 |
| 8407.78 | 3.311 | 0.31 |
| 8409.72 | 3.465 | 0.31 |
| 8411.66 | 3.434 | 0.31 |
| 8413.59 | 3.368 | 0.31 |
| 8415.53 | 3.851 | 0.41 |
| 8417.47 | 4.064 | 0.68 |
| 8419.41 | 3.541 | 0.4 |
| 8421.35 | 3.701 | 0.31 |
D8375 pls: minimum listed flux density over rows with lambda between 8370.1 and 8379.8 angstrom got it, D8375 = 3.118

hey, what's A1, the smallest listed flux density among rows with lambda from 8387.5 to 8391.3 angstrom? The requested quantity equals 3.068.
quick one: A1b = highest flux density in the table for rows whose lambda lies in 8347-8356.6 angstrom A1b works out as 4.808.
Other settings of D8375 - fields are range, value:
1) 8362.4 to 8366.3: 3.531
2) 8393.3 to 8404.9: 3.161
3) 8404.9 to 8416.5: 3.266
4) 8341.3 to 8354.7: 2.713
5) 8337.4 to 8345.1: 3.018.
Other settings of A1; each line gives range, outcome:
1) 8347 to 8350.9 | 3.318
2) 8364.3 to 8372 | 3.4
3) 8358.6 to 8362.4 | 3.537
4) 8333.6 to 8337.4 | 3.673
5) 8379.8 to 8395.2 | 2.889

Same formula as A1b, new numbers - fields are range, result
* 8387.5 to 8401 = 3.665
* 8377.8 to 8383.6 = 4.121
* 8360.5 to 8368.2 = 3.664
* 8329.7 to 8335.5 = 3.998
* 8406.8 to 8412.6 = 3.465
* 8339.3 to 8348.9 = 3.625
